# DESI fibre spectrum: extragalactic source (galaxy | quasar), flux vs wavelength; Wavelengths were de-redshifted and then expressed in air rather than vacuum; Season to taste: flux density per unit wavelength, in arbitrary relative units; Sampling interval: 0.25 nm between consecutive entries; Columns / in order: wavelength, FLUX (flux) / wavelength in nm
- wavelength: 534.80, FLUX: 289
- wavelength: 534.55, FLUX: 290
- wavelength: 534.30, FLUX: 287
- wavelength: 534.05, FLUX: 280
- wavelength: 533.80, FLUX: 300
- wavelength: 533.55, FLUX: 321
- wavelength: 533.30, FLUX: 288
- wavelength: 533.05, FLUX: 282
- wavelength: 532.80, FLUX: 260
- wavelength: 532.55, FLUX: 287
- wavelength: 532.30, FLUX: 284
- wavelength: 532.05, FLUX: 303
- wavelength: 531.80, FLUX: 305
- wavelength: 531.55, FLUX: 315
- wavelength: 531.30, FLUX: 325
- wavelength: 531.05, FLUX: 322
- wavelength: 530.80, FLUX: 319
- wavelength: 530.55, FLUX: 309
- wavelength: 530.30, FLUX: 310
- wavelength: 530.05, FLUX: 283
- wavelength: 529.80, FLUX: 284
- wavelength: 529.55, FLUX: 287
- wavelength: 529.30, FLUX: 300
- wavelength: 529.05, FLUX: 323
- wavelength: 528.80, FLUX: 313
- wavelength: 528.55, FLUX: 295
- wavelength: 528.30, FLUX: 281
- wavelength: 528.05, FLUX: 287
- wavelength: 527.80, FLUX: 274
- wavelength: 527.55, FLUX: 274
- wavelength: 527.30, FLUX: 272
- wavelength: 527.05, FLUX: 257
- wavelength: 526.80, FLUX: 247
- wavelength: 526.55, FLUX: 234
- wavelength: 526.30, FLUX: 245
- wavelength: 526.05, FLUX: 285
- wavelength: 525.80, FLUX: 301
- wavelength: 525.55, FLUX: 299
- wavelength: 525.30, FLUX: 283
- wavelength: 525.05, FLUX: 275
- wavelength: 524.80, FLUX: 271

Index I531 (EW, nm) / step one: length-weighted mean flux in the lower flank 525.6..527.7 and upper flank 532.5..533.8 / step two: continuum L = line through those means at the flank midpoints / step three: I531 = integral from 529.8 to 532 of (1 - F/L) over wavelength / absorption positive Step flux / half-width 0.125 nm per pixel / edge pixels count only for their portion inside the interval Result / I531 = -0.22 nm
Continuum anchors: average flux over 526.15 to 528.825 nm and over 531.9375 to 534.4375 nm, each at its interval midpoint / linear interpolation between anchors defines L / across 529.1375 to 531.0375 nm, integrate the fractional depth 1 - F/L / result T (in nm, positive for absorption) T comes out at -0.15 nm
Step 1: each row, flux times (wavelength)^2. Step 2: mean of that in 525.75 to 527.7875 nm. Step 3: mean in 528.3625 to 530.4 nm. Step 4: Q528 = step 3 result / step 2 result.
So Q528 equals 1.14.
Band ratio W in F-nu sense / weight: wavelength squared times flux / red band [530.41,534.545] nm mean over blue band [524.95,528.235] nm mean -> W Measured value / 1.12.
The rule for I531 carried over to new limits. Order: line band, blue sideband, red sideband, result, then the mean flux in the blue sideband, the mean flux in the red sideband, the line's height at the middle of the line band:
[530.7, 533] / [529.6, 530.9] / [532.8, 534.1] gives -0.04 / 300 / 292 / 296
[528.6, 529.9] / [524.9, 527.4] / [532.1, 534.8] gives -0.11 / 270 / 288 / 278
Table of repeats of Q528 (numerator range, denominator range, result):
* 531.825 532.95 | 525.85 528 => 1.11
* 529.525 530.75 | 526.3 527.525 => 1.18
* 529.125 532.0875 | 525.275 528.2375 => 1.14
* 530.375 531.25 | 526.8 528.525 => 1.17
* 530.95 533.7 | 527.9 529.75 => 1.02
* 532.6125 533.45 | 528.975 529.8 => 0.94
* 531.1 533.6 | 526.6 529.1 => 1.08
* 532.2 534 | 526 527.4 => 1.16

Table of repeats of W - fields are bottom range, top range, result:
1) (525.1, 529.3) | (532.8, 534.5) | 1.06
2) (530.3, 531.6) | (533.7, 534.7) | 0.92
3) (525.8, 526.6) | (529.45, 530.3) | 1.11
